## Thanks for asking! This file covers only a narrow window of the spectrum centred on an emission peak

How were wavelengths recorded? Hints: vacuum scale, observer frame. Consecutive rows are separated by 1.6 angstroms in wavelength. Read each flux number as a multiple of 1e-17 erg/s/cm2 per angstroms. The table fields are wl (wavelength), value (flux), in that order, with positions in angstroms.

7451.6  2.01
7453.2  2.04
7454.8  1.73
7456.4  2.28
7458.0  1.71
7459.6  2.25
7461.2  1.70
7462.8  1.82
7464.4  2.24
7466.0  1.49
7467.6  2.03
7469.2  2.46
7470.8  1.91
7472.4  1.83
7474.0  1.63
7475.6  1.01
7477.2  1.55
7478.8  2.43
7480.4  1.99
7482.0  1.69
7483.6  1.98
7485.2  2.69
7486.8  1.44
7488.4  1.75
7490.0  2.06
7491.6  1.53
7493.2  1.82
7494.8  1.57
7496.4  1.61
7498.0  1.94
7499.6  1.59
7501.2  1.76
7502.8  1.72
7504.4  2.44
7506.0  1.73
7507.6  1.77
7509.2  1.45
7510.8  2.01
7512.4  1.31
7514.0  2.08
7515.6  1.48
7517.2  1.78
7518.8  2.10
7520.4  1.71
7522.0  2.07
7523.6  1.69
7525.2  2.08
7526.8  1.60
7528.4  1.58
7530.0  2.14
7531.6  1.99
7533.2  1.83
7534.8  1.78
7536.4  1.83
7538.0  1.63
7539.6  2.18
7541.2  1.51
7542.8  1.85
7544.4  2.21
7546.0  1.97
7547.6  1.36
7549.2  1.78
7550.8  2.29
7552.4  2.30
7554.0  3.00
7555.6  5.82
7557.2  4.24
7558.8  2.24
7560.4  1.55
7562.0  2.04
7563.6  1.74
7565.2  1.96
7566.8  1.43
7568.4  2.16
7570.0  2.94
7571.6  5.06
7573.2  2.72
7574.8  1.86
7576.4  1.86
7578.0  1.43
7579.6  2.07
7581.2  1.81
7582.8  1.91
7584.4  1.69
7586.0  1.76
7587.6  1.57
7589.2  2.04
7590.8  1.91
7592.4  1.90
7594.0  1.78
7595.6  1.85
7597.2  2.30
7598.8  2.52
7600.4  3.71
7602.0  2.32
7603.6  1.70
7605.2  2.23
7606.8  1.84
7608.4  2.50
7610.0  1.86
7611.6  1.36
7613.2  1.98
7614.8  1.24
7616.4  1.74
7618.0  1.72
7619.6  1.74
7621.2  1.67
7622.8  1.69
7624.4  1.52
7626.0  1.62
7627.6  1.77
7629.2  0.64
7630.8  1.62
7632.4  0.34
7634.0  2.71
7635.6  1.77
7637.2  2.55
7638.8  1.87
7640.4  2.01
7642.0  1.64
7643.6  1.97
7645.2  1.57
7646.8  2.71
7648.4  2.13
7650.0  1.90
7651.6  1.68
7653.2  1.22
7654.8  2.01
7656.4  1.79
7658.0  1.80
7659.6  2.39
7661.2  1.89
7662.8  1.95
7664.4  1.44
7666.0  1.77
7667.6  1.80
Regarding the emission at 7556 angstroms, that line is [S II] 6716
